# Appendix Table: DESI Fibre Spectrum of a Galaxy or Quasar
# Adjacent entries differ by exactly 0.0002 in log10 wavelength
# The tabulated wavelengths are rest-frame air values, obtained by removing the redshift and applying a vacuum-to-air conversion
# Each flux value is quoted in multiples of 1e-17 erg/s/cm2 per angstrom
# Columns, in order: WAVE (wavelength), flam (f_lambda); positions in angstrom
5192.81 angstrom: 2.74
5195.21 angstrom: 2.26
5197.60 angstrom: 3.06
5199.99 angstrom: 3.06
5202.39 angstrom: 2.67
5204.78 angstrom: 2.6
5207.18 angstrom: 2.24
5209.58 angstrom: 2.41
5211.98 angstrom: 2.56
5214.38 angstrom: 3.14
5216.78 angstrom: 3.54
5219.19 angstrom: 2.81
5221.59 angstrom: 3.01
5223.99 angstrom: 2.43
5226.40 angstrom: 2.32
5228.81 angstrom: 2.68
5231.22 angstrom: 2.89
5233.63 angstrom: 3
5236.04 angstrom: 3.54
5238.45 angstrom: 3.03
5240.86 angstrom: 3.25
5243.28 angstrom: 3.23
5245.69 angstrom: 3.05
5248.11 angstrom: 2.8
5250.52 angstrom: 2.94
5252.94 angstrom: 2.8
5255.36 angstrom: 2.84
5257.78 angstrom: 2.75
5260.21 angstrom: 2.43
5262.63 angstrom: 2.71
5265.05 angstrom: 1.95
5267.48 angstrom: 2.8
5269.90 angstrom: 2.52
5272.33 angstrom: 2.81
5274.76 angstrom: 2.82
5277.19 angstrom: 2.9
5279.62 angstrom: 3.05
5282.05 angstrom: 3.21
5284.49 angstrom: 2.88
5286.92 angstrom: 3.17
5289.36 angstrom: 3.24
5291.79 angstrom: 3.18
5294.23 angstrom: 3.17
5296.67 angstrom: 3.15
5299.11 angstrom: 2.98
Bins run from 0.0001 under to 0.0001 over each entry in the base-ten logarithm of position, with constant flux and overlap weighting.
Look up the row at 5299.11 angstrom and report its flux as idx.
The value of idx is 2.98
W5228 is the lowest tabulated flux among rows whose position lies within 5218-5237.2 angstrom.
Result 2.32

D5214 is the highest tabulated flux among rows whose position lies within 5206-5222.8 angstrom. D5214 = 3.54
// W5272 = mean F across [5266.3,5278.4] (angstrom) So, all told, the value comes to 2.77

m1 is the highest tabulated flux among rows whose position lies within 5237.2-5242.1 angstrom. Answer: 3.25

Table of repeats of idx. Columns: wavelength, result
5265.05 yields 1.95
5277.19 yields 2.9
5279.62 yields 3.05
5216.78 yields 3.54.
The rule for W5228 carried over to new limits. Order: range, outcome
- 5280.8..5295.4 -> 2.88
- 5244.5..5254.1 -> 2.8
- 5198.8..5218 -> 2.24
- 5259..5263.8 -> 2.43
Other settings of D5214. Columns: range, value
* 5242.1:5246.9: 3.23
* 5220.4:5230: 3.01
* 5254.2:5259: 2.84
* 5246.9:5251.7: 2.94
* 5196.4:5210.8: 3.06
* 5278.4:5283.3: 3.21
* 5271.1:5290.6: 3.24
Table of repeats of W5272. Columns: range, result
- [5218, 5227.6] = 2.64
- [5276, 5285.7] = 3.01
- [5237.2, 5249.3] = 3.07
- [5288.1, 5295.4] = 3.2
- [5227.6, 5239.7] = 3.03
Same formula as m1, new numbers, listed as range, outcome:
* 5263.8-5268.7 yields 2.8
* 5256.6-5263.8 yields 2.75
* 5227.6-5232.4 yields 2.89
